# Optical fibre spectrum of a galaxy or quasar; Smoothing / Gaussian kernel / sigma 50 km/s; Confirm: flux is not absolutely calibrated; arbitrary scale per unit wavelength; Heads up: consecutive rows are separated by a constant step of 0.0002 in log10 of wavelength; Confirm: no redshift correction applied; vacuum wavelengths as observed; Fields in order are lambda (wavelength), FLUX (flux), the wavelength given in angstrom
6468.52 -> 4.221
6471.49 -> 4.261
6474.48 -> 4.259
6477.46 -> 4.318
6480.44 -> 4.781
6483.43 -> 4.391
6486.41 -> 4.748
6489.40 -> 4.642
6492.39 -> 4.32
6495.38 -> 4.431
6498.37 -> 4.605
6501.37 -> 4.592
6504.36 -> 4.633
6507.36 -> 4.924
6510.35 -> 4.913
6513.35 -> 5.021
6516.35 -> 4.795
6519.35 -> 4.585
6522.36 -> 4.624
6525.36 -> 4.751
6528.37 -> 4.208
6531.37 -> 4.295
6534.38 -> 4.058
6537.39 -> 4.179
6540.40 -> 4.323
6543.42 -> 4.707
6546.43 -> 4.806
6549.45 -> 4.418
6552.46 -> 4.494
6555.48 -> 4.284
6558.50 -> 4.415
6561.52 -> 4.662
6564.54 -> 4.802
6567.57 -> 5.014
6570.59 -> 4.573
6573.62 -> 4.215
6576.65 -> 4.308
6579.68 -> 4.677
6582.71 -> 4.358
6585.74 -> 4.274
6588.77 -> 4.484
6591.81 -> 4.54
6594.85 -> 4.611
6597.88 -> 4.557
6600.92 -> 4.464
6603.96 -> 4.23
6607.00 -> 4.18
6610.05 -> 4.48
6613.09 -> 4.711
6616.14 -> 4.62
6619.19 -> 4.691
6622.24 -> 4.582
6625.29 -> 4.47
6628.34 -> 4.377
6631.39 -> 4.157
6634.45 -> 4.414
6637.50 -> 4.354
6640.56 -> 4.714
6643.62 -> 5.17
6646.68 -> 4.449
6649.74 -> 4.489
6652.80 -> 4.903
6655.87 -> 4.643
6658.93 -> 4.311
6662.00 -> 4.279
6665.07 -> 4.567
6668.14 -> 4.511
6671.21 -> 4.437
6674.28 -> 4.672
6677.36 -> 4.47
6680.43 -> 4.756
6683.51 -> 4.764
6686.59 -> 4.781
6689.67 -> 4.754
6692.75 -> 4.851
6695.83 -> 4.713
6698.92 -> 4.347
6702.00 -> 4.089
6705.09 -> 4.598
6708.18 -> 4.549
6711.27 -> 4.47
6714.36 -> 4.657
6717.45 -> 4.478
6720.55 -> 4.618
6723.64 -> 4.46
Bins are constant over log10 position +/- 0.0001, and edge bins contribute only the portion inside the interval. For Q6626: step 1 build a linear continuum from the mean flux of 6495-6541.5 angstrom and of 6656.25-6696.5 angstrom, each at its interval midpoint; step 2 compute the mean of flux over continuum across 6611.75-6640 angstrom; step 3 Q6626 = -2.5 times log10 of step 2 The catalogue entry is 0.02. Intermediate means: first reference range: 4.56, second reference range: 4.6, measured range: 4.49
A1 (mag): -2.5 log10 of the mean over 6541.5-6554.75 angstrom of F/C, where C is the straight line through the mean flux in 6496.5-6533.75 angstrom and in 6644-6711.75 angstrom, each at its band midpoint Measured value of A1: 0.013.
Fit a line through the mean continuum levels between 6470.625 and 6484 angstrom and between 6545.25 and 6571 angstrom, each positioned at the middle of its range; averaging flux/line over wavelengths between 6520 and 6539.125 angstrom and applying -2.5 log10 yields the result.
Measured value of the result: 0.04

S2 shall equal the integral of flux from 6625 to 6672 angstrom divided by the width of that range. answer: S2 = 4.52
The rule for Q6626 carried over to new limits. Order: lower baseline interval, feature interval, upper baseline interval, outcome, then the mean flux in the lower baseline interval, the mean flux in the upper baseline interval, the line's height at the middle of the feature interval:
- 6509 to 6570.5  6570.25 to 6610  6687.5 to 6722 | 0.04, 4.57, 4.56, 4.56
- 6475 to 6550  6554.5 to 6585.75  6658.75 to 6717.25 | 0.01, 4.56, 4.56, 4.56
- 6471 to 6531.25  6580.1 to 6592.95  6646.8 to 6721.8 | 0.04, 4.59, 4.57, 4.58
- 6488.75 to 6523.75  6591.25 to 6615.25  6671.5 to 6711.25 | 0.04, 4.67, 4.6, 4.64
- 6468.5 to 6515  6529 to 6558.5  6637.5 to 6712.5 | 0.05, 4.58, 4.59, 4.58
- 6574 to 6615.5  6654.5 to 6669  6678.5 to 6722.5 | 0.02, 4.45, 4.6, 4.54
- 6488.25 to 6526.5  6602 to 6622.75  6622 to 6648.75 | 0.01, 4.68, 4.52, 4.55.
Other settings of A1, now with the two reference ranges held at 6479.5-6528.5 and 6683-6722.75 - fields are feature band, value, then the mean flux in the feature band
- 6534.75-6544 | 0.08 mag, 4.33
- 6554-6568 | 0.01 mag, 4.61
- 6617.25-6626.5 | 0.01 mag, 4.58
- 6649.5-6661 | 0.00 mag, 4.58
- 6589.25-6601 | 0.02 mag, 4.55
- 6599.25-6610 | 0.07 mag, 4.32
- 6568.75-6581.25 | 0.04 mag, 4.46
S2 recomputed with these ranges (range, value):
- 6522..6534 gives 4.42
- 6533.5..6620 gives 4.49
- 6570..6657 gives 4.51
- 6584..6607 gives 4.43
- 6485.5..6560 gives 4.55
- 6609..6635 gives 4.5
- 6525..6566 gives 4.45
